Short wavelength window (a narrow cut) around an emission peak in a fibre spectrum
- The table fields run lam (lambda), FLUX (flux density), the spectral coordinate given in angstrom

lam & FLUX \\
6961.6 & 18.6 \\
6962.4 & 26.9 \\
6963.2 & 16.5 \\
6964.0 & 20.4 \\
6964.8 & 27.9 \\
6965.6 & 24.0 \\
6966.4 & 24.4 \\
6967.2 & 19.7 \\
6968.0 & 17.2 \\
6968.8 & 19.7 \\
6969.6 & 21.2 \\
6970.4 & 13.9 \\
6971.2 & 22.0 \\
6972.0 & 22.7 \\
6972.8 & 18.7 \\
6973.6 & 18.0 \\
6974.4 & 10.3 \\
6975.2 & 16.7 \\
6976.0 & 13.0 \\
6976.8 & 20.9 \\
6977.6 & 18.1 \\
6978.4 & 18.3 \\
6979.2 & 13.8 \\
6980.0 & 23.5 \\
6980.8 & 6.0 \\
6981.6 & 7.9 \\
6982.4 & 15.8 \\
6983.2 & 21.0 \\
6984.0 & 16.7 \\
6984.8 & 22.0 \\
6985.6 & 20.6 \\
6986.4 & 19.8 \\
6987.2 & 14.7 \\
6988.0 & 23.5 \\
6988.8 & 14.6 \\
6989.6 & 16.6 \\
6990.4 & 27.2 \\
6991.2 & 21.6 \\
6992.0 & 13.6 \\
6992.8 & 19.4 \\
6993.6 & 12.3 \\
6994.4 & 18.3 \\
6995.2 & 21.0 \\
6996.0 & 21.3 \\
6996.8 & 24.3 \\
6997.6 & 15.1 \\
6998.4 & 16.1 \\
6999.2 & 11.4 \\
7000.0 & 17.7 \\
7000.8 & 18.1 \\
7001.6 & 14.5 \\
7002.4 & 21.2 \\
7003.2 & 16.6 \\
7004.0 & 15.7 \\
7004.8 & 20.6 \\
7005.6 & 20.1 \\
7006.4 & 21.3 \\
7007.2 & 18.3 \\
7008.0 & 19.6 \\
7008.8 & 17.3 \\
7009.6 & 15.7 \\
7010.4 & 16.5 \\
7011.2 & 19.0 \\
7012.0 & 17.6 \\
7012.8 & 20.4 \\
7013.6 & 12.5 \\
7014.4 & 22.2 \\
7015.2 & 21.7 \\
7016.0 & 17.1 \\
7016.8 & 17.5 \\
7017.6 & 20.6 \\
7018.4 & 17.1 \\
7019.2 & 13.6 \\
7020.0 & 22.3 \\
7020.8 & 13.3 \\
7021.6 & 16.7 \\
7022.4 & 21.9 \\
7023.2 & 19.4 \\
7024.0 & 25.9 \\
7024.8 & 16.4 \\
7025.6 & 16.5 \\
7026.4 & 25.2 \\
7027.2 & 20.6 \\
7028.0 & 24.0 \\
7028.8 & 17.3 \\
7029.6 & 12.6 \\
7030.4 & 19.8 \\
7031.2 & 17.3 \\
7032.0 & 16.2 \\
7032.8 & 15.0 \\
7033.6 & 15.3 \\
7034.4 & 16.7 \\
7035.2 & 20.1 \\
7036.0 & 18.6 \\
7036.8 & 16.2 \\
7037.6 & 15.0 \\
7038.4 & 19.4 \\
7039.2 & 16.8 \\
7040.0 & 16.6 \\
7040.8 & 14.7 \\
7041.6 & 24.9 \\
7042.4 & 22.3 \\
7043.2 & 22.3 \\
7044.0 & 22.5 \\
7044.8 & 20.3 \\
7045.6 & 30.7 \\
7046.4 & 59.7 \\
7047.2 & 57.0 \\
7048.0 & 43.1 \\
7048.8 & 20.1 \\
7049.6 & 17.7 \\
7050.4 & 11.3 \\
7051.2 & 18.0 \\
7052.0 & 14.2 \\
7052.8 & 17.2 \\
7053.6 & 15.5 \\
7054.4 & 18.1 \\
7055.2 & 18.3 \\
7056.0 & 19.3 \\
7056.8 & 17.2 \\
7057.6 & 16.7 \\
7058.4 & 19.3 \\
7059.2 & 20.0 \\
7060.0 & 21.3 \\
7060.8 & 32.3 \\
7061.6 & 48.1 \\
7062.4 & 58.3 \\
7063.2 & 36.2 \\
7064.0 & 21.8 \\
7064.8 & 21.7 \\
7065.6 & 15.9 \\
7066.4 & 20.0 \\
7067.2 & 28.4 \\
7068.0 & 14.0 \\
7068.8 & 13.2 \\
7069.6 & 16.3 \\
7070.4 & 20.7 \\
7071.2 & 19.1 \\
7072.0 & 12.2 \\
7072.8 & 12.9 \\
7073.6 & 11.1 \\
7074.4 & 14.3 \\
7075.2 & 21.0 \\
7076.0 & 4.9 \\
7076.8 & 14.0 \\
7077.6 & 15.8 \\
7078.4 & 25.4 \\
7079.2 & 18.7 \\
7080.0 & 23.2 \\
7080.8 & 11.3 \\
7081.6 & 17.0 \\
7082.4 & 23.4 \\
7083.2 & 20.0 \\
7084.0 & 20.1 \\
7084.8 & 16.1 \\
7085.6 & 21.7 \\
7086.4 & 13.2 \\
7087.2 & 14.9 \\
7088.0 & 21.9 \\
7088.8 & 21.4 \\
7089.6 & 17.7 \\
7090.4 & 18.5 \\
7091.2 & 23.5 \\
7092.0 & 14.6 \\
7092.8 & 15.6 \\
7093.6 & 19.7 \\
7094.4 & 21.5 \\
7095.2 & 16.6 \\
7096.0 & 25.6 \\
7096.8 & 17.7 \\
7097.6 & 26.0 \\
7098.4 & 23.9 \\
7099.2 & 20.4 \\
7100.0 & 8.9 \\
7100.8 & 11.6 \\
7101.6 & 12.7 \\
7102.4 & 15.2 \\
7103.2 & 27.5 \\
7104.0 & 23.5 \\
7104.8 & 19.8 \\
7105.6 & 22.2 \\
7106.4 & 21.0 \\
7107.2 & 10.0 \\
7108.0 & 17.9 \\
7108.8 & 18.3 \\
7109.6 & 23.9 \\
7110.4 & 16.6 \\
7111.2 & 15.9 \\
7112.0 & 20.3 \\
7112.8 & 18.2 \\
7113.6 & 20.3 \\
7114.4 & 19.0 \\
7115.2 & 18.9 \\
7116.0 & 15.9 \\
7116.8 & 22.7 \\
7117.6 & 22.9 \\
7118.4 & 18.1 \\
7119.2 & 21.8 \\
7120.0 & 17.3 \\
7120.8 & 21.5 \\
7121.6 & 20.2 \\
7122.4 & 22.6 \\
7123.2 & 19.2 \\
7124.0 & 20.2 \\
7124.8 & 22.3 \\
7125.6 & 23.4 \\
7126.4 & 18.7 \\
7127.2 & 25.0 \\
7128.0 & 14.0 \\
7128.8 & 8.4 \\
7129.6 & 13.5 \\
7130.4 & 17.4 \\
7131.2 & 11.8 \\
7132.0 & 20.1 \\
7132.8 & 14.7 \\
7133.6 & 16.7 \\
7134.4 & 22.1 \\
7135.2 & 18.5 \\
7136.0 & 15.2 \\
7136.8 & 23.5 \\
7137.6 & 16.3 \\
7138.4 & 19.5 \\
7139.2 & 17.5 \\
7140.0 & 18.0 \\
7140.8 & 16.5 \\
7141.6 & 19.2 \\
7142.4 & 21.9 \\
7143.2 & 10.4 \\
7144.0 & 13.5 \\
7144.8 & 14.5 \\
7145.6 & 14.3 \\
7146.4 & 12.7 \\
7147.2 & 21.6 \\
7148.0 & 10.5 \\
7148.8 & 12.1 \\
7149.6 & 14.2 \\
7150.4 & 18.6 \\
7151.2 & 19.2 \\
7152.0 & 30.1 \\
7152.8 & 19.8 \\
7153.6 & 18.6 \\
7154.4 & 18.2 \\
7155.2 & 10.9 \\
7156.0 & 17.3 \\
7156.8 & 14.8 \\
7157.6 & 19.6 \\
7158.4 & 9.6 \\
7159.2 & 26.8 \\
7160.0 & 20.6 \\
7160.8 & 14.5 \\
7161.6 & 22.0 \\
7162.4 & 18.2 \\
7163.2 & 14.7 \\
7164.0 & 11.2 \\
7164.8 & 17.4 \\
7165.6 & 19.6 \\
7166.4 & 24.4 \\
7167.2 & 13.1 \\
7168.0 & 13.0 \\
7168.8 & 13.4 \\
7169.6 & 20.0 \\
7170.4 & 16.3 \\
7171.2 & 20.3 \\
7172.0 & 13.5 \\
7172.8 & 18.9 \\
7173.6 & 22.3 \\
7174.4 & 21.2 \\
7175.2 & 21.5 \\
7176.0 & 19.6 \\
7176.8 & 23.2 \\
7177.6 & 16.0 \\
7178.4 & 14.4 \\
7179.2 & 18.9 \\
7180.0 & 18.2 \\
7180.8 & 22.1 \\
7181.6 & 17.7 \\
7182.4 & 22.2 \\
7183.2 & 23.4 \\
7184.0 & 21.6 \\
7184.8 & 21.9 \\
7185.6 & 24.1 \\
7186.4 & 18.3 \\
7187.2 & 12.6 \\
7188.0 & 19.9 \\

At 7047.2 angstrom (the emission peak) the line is [S II] 6716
